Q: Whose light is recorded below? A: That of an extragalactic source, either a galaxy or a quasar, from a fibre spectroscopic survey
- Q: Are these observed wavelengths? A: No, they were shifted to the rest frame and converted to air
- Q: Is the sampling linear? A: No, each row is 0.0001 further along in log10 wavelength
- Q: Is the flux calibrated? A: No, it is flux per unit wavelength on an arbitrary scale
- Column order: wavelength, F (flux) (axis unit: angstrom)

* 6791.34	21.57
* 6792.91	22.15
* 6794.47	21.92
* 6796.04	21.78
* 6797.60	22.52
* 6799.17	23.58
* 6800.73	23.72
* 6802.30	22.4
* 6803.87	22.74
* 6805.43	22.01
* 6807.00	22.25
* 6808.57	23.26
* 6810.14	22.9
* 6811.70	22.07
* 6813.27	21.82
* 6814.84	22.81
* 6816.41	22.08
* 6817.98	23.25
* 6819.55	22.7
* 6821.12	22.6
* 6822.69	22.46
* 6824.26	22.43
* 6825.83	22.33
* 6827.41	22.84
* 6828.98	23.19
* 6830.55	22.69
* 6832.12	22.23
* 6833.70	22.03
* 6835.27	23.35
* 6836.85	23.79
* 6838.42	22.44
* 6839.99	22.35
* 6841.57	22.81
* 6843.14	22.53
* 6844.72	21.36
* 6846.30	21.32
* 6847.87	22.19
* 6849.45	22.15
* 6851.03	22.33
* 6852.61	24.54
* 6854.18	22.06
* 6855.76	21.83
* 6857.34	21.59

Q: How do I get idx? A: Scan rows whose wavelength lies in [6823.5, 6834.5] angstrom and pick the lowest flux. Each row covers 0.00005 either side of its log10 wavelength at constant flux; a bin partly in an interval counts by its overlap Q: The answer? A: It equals 22.03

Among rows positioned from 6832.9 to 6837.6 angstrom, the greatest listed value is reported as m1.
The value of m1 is 23.79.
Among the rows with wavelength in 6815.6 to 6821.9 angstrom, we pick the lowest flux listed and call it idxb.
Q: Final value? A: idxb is 22.08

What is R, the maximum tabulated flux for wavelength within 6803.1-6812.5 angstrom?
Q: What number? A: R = 23.26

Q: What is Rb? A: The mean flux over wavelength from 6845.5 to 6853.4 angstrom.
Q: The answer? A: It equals 22.5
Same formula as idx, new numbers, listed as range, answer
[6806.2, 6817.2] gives 21.82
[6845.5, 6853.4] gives 21.32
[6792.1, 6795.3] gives 21.92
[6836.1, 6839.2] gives 22.44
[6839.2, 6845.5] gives 21.36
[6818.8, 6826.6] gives 22.33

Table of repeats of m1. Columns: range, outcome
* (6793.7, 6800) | 23.58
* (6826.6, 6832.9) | 23.19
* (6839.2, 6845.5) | 22.81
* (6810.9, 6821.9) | 23.25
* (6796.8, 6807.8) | 23.72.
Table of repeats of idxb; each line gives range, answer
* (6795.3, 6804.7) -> 21.78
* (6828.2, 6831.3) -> 22.69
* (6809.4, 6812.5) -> 22.07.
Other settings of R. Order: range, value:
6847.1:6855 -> 24.54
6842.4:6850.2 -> 22.53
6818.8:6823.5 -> 22.7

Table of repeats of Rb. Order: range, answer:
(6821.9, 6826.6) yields 22.4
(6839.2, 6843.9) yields 22.6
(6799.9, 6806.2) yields 22.7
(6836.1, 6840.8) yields 22.9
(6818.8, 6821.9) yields 22.7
